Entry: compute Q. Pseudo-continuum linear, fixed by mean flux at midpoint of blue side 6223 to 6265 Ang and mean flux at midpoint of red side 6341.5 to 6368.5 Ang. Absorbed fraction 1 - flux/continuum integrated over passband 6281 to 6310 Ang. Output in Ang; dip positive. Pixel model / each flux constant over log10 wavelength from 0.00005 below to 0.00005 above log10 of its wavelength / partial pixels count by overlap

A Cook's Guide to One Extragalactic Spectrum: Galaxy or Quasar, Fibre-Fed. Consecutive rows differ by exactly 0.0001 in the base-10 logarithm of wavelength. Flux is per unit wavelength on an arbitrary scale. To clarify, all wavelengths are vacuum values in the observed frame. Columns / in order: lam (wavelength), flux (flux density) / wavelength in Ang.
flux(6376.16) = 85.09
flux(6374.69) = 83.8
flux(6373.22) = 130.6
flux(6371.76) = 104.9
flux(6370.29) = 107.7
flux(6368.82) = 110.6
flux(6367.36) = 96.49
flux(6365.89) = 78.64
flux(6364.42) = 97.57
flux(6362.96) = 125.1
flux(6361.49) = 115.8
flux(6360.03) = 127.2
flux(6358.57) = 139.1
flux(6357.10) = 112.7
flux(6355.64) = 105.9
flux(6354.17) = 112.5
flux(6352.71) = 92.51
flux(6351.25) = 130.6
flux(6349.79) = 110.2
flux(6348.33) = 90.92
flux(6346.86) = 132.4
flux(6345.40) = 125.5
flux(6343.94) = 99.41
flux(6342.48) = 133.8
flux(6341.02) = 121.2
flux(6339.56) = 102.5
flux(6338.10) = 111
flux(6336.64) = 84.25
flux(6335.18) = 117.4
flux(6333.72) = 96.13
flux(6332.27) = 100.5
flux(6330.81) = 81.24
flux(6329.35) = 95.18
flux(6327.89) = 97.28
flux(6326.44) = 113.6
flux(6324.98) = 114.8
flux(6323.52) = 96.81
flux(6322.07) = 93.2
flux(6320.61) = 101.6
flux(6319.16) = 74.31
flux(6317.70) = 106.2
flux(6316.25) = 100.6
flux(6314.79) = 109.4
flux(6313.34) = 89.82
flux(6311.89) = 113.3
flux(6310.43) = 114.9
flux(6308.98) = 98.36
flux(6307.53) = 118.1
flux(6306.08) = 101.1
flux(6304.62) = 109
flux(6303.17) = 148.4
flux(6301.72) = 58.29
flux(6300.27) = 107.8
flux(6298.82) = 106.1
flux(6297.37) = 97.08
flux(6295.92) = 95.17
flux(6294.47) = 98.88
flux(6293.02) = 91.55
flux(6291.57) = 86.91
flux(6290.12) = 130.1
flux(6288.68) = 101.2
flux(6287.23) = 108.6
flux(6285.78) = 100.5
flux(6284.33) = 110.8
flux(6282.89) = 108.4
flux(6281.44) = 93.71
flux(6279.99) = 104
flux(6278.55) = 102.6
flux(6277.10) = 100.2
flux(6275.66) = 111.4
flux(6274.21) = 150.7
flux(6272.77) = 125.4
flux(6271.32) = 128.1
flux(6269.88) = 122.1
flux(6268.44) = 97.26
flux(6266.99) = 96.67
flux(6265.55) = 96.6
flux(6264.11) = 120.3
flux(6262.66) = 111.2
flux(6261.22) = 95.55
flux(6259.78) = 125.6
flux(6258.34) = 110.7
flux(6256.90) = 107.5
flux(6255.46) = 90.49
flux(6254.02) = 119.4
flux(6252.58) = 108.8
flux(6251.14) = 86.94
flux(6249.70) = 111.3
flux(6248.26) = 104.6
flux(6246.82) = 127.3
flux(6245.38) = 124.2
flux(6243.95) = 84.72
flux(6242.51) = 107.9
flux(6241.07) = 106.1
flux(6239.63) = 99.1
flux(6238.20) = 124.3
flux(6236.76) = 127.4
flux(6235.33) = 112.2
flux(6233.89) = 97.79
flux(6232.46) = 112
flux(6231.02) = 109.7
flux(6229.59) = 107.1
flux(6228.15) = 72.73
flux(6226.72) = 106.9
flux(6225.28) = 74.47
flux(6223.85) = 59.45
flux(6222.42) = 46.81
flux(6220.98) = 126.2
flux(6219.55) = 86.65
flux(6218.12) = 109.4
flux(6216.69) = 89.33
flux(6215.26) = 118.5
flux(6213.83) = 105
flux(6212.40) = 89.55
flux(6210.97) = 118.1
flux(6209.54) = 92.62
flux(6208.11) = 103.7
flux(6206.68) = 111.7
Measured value 1.3 Ang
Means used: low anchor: 105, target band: 104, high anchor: 113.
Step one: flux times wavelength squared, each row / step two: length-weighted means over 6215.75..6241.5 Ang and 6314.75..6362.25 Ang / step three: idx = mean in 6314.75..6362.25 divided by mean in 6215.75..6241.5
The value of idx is 1.1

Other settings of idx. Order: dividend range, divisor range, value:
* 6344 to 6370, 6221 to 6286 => 1.09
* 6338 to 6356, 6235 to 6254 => 1.06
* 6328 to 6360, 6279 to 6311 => 1.07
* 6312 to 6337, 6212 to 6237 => 1.06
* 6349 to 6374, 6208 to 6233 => 1.22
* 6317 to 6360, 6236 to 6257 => 1.01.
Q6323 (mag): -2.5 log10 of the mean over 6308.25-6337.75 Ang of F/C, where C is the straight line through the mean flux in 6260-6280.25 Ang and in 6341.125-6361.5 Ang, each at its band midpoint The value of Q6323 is 0.15 mag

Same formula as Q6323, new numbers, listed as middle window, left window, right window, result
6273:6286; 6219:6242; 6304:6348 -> -0.09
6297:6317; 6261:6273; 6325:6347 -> 0.03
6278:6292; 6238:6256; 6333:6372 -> 0.03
